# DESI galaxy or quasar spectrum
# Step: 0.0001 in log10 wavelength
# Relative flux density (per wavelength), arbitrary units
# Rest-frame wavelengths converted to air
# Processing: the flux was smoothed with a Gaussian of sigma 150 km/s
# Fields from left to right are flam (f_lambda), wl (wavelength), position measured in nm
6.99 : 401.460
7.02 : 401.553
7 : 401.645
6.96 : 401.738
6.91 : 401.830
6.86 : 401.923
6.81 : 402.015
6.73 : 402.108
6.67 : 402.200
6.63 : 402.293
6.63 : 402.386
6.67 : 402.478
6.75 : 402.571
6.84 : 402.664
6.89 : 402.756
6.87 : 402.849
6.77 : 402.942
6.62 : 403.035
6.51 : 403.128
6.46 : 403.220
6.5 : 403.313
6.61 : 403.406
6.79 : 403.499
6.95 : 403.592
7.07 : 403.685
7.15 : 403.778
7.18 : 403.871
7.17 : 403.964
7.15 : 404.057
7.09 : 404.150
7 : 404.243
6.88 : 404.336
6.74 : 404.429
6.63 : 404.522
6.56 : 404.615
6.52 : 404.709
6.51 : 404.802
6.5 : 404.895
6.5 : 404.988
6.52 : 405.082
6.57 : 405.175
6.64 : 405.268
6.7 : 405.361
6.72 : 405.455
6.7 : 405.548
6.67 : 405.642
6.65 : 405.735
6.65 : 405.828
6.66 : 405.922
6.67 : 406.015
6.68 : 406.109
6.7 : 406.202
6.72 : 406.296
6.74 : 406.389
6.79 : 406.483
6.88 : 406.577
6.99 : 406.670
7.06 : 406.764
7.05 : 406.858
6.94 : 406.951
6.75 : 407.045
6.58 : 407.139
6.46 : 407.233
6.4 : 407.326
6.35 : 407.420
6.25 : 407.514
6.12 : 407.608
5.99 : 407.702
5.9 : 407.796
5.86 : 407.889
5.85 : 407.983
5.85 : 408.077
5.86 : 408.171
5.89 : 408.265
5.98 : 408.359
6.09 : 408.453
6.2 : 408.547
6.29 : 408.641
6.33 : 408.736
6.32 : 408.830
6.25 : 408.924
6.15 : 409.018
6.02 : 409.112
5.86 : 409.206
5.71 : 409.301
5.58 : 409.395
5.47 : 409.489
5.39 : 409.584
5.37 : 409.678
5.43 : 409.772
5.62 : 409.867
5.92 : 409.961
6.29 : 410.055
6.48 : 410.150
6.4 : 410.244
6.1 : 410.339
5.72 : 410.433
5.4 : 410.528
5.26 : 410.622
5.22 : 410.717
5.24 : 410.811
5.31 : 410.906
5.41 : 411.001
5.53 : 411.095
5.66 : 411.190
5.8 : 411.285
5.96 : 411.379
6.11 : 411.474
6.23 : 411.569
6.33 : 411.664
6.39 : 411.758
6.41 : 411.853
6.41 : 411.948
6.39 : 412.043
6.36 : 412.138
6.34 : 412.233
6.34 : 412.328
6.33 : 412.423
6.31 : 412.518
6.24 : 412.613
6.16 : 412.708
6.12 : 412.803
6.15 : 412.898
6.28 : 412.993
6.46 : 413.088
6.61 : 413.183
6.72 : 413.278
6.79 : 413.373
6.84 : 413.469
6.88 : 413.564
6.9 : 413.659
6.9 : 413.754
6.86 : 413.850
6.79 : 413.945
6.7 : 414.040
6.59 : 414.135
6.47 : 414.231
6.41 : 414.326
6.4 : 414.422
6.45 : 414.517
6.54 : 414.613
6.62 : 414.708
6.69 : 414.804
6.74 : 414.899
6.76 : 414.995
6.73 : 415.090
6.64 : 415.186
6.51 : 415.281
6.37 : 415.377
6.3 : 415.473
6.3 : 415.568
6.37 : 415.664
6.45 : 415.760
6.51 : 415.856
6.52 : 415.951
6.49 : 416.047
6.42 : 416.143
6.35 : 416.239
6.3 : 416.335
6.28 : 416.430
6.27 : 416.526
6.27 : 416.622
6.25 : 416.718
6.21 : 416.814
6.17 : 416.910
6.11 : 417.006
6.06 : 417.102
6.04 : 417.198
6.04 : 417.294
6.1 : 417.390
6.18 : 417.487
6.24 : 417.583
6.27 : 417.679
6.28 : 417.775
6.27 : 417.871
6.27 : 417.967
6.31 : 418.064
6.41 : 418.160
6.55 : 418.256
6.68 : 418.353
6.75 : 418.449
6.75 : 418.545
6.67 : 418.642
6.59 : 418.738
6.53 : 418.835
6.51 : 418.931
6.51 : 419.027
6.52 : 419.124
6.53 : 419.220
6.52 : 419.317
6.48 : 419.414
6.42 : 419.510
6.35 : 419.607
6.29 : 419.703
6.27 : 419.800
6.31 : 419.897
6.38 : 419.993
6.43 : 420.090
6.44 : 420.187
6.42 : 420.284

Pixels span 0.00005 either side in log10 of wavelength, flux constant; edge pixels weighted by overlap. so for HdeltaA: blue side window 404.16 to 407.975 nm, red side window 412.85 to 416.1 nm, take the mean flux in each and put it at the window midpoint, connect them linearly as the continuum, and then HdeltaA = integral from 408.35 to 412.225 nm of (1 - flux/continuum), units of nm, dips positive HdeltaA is 0.40 nm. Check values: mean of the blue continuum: 6.6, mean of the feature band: 5.91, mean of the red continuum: 6.58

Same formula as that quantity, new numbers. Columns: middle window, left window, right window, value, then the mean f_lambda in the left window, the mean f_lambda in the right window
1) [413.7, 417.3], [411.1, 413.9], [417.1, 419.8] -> -0.03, 6.38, 6.4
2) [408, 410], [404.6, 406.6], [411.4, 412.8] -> 0.18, 6.64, 6.29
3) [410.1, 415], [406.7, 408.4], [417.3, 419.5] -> 0.07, 6.29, 6.44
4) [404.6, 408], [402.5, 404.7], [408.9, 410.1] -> -0.12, 6.82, 5.77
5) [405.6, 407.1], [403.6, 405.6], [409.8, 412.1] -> -0.06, 6.79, 5.9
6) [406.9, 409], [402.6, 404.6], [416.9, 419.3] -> 0.16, 6.85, 6.38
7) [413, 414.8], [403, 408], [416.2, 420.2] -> -0.05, 6.66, 6.36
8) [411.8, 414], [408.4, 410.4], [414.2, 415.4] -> -0.05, 5.96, 6.57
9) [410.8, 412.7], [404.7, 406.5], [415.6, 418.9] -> 0.12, 6.64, 6.35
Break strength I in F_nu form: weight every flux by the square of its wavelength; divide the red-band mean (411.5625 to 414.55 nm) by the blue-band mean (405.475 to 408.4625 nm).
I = 1.0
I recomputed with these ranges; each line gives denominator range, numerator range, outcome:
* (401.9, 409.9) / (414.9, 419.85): 1.04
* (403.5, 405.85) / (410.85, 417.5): 0.98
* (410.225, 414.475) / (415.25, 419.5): 1.05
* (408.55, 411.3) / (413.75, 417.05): 1.15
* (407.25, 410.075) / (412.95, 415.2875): 1.15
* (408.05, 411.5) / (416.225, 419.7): 1.14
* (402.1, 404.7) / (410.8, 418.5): 0.99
